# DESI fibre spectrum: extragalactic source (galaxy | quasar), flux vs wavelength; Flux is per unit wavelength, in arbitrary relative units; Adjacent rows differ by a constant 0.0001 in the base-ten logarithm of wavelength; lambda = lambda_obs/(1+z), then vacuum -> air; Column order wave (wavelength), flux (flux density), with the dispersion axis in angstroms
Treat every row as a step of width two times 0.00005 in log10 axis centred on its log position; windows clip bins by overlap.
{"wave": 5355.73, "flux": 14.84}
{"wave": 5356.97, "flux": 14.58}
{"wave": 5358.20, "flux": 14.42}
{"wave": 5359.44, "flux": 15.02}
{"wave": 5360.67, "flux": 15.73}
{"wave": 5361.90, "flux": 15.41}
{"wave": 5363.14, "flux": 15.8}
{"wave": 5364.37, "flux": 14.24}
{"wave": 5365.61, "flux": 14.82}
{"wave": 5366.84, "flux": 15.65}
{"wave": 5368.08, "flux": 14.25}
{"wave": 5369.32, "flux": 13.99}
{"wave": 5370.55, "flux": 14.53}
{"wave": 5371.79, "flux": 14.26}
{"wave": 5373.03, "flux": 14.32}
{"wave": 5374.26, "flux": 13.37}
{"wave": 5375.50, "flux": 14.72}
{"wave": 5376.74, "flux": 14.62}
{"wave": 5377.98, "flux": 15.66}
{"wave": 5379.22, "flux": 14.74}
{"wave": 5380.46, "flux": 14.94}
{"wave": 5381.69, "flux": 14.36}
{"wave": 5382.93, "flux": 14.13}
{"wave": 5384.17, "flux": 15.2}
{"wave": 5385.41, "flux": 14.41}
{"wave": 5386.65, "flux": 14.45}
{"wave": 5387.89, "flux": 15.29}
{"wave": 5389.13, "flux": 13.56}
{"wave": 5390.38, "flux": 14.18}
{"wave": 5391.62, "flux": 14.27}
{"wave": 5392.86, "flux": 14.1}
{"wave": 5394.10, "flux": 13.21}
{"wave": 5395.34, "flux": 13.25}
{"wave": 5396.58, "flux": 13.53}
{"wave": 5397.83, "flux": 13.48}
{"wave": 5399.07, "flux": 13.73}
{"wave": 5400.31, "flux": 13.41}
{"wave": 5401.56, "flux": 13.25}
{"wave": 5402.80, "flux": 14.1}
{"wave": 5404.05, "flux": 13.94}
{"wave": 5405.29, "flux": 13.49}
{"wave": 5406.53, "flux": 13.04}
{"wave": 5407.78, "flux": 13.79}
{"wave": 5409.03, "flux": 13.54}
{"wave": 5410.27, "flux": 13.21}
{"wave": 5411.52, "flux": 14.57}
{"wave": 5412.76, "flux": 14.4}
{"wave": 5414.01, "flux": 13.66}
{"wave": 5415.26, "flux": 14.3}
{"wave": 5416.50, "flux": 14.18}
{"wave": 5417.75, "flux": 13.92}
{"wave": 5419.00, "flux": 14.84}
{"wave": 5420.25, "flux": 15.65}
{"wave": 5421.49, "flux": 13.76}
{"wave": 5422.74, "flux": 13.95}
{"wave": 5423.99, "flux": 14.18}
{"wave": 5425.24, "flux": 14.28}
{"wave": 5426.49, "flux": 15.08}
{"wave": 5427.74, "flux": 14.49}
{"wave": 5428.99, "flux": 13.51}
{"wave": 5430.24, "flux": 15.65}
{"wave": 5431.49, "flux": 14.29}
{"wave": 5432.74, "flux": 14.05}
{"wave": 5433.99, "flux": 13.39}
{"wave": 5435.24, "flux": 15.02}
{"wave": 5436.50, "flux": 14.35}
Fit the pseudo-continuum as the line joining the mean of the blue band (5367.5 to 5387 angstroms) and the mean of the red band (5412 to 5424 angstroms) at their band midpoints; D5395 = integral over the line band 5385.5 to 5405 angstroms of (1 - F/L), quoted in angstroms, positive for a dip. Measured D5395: 0.7 angstroms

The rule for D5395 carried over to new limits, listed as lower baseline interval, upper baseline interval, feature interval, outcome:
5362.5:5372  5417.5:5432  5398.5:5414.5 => 0.9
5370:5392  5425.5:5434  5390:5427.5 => 1.3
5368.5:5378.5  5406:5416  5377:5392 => -0.4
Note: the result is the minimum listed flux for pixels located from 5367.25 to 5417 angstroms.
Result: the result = 13.04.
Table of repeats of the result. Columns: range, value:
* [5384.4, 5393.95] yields 13.56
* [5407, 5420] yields 13.21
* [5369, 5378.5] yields 13.37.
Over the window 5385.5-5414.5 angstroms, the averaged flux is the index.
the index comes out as 13.8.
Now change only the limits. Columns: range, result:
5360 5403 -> 14.4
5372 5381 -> 14.6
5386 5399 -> 13.9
